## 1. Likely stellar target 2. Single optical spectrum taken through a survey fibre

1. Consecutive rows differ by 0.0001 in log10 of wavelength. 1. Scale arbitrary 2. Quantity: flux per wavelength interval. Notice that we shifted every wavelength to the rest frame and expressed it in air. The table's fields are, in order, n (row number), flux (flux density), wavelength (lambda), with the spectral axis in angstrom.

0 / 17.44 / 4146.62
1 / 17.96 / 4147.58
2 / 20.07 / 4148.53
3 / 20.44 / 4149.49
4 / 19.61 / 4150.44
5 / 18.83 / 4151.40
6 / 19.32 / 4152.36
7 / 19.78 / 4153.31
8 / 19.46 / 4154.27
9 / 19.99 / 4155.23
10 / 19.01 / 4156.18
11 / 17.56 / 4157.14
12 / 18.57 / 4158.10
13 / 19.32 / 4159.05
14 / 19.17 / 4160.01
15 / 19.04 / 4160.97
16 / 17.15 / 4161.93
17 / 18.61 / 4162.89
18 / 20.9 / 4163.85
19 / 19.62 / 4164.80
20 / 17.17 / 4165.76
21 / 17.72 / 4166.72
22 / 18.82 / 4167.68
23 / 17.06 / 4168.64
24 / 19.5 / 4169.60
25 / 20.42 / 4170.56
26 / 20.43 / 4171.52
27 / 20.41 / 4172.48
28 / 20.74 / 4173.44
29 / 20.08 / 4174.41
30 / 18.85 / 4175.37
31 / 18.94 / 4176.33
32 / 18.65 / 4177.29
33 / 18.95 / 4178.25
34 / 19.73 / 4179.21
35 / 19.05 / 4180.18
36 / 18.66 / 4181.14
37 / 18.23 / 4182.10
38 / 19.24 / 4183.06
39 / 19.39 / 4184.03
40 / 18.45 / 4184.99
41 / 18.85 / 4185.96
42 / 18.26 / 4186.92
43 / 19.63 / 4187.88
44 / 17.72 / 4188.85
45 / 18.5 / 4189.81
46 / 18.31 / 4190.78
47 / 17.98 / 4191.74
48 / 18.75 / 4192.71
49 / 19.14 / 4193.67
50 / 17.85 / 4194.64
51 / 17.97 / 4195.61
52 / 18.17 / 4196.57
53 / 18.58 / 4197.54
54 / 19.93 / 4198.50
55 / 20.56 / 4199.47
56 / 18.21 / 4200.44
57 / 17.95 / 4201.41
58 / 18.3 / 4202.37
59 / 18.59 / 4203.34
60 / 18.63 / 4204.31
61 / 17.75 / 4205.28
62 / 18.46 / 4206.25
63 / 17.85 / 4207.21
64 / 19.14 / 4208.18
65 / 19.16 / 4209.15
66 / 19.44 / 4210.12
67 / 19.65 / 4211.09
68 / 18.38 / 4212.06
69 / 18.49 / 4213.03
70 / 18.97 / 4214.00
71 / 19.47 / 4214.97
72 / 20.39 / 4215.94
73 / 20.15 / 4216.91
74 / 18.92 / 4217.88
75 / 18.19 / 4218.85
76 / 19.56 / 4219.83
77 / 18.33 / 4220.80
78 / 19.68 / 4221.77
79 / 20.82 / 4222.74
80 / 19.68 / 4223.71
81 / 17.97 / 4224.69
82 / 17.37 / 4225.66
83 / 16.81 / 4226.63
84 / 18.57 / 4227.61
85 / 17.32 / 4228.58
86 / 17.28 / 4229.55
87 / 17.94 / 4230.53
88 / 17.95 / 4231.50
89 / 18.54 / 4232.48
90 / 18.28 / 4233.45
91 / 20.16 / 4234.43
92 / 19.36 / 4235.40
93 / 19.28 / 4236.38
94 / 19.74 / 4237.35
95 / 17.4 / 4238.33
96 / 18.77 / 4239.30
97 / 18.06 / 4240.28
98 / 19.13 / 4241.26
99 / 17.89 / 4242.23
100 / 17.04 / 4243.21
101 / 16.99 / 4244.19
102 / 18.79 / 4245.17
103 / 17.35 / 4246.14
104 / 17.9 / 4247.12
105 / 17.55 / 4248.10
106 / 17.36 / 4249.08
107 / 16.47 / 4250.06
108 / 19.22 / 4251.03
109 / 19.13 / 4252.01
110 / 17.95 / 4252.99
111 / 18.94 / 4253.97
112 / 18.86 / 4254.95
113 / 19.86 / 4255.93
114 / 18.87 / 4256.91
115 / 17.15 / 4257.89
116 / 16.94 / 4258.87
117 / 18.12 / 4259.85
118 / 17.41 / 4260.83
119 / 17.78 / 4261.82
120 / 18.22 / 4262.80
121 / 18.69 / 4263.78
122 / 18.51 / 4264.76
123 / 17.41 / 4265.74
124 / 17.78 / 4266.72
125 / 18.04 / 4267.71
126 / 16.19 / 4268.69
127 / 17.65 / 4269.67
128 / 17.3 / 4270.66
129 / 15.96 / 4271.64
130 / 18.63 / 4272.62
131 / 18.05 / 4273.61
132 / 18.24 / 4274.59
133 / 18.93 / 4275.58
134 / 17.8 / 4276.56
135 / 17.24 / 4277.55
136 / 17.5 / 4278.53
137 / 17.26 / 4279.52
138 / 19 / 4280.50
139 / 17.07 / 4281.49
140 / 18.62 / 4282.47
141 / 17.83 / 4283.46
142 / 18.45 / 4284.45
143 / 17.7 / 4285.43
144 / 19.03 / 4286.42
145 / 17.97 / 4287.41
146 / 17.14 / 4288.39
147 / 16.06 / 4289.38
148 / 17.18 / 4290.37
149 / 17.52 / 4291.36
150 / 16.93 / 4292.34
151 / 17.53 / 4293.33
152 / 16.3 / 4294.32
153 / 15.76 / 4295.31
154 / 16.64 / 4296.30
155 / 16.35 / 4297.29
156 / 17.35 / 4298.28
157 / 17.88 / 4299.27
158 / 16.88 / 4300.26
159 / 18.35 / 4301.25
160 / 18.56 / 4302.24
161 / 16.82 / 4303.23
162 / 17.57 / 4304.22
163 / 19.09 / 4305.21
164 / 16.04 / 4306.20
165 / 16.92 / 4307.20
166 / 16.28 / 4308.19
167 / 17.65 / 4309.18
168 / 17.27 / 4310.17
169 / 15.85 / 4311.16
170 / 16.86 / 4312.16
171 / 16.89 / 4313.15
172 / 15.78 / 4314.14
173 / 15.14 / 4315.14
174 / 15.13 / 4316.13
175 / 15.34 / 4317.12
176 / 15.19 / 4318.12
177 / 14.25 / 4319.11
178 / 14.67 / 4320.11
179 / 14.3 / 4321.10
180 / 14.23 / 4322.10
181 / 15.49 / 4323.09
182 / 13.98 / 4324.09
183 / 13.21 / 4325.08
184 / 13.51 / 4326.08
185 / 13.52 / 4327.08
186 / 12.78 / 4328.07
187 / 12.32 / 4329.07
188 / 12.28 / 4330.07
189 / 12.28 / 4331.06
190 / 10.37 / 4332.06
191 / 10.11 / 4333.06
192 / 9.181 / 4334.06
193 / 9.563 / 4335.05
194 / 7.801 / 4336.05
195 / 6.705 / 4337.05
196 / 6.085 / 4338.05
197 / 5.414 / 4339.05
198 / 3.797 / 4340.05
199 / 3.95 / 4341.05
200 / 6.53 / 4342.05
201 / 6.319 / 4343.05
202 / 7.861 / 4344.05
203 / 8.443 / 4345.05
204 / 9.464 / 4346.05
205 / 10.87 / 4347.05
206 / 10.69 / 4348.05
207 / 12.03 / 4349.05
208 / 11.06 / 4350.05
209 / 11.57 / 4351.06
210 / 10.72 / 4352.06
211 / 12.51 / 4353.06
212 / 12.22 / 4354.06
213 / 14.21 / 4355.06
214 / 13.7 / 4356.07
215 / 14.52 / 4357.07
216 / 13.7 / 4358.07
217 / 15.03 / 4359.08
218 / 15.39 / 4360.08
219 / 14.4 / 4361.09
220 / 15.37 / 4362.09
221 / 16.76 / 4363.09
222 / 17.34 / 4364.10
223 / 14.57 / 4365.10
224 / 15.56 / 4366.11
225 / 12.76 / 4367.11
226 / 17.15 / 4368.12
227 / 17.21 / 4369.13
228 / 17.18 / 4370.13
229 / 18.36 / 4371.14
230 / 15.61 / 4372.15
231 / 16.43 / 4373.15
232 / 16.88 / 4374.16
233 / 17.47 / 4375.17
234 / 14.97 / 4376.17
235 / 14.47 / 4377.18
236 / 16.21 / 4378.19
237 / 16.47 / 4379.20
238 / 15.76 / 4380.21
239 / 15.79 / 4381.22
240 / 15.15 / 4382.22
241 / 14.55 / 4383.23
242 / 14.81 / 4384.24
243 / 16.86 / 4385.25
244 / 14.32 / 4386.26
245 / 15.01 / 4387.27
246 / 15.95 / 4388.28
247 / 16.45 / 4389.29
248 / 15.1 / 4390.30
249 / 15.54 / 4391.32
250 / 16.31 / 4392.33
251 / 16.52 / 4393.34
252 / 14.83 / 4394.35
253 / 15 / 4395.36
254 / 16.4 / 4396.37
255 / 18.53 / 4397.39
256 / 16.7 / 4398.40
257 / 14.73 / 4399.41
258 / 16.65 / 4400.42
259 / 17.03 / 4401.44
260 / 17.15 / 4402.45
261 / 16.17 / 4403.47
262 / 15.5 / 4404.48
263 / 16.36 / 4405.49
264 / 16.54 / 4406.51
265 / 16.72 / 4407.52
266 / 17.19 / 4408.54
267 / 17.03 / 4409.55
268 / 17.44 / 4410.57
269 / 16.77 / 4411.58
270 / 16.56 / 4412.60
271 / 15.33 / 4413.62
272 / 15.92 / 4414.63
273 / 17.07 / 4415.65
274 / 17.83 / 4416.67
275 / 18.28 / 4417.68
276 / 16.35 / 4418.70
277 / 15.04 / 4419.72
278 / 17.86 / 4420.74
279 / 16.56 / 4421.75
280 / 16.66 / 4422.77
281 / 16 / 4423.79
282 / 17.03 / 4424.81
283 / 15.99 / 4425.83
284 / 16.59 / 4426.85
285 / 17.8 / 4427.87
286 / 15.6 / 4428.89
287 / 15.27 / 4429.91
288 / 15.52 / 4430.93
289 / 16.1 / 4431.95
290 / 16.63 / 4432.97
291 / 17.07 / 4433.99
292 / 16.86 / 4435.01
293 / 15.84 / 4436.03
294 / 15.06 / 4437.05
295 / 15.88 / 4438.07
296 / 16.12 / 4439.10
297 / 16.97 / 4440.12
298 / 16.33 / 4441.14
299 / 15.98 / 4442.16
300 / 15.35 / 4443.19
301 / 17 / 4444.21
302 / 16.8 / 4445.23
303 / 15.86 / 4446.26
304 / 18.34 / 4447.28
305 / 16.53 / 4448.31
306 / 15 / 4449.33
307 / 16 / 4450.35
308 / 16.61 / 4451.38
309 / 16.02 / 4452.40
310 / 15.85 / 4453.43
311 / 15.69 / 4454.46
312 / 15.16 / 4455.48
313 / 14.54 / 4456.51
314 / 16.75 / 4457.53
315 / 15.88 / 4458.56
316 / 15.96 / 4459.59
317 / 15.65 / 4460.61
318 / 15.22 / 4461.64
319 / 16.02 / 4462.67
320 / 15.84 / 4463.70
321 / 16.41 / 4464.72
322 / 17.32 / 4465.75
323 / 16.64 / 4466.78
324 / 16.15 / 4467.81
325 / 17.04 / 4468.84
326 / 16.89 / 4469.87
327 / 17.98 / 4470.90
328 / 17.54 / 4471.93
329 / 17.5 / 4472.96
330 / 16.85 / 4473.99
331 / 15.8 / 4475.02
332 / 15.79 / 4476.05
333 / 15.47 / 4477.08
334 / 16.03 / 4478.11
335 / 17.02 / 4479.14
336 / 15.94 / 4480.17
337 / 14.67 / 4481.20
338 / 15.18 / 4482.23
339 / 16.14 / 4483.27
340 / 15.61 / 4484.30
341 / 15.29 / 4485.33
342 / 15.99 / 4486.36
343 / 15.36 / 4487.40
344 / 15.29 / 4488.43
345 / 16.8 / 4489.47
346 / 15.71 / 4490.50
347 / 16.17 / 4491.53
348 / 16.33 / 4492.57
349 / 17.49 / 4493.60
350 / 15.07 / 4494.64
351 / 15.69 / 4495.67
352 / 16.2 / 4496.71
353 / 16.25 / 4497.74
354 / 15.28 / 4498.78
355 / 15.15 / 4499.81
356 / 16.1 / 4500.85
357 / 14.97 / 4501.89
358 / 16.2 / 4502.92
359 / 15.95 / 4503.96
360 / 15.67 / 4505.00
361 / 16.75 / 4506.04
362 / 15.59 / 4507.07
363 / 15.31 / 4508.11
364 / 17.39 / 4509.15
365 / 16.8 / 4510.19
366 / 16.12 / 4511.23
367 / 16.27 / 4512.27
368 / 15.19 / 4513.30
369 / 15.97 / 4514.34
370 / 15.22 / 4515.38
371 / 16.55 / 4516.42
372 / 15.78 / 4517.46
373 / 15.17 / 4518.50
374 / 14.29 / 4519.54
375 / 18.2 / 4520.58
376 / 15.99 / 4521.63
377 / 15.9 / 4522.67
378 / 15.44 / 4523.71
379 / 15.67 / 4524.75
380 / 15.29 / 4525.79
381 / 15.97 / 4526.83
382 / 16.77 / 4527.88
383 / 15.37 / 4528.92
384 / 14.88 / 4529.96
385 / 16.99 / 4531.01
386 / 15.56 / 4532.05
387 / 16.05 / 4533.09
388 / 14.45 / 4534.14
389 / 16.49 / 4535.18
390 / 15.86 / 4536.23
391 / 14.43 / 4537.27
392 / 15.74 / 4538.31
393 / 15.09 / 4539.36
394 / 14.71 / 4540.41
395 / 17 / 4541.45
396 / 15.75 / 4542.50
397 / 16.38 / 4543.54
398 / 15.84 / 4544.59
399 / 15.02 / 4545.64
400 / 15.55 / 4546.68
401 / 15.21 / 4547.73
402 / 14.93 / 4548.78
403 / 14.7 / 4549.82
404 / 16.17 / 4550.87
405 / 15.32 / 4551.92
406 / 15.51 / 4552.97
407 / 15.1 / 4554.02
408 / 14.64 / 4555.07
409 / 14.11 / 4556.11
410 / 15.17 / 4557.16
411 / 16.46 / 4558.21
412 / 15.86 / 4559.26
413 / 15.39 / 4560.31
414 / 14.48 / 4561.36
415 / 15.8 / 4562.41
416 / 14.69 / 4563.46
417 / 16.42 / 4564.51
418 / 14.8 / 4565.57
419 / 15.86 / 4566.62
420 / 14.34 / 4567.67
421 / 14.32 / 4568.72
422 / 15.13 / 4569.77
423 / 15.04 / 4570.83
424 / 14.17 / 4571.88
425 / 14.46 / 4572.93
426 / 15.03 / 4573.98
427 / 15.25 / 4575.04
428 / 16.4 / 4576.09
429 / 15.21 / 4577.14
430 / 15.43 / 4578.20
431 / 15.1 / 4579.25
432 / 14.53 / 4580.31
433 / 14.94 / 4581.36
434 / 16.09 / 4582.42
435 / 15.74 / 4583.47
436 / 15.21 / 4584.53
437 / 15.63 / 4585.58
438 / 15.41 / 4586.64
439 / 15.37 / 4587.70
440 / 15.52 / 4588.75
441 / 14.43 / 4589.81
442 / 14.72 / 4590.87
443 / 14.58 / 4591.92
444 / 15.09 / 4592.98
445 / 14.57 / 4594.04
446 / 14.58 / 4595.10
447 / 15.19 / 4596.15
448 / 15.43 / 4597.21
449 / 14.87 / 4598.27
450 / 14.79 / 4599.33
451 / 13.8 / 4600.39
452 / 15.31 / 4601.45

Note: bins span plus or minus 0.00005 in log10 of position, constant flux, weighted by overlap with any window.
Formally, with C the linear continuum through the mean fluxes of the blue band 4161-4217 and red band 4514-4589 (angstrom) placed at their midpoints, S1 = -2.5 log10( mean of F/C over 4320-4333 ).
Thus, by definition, 0.32 mag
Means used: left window 18.9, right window 15.4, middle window 13.2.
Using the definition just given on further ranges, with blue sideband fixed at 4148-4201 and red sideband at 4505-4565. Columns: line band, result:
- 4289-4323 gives 0.08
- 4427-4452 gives 0.02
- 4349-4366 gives 0.24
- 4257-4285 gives 0.02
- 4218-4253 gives 0.01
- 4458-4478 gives -0.01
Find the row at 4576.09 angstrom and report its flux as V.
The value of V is 16.4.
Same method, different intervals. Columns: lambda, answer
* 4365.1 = 14.57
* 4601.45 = 15.31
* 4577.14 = 15.21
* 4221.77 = 19.68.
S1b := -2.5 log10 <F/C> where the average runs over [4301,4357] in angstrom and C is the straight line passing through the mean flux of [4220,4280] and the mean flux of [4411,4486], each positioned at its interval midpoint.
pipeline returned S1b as 0.349 mag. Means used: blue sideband 18.1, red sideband 16.3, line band 12.6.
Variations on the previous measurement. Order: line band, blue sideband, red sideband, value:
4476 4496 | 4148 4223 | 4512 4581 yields 0.01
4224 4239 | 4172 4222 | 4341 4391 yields -0.02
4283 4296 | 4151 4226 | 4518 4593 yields 0.04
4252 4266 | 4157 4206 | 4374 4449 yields -0.02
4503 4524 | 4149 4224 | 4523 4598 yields -0.01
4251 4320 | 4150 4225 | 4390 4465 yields 0.03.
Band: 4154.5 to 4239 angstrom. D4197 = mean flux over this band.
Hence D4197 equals 18.8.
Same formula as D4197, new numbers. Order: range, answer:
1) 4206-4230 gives 18.8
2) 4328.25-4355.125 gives 9.38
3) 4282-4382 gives 14.3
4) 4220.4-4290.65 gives 18.1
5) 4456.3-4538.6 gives 16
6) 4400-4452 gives 16.5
